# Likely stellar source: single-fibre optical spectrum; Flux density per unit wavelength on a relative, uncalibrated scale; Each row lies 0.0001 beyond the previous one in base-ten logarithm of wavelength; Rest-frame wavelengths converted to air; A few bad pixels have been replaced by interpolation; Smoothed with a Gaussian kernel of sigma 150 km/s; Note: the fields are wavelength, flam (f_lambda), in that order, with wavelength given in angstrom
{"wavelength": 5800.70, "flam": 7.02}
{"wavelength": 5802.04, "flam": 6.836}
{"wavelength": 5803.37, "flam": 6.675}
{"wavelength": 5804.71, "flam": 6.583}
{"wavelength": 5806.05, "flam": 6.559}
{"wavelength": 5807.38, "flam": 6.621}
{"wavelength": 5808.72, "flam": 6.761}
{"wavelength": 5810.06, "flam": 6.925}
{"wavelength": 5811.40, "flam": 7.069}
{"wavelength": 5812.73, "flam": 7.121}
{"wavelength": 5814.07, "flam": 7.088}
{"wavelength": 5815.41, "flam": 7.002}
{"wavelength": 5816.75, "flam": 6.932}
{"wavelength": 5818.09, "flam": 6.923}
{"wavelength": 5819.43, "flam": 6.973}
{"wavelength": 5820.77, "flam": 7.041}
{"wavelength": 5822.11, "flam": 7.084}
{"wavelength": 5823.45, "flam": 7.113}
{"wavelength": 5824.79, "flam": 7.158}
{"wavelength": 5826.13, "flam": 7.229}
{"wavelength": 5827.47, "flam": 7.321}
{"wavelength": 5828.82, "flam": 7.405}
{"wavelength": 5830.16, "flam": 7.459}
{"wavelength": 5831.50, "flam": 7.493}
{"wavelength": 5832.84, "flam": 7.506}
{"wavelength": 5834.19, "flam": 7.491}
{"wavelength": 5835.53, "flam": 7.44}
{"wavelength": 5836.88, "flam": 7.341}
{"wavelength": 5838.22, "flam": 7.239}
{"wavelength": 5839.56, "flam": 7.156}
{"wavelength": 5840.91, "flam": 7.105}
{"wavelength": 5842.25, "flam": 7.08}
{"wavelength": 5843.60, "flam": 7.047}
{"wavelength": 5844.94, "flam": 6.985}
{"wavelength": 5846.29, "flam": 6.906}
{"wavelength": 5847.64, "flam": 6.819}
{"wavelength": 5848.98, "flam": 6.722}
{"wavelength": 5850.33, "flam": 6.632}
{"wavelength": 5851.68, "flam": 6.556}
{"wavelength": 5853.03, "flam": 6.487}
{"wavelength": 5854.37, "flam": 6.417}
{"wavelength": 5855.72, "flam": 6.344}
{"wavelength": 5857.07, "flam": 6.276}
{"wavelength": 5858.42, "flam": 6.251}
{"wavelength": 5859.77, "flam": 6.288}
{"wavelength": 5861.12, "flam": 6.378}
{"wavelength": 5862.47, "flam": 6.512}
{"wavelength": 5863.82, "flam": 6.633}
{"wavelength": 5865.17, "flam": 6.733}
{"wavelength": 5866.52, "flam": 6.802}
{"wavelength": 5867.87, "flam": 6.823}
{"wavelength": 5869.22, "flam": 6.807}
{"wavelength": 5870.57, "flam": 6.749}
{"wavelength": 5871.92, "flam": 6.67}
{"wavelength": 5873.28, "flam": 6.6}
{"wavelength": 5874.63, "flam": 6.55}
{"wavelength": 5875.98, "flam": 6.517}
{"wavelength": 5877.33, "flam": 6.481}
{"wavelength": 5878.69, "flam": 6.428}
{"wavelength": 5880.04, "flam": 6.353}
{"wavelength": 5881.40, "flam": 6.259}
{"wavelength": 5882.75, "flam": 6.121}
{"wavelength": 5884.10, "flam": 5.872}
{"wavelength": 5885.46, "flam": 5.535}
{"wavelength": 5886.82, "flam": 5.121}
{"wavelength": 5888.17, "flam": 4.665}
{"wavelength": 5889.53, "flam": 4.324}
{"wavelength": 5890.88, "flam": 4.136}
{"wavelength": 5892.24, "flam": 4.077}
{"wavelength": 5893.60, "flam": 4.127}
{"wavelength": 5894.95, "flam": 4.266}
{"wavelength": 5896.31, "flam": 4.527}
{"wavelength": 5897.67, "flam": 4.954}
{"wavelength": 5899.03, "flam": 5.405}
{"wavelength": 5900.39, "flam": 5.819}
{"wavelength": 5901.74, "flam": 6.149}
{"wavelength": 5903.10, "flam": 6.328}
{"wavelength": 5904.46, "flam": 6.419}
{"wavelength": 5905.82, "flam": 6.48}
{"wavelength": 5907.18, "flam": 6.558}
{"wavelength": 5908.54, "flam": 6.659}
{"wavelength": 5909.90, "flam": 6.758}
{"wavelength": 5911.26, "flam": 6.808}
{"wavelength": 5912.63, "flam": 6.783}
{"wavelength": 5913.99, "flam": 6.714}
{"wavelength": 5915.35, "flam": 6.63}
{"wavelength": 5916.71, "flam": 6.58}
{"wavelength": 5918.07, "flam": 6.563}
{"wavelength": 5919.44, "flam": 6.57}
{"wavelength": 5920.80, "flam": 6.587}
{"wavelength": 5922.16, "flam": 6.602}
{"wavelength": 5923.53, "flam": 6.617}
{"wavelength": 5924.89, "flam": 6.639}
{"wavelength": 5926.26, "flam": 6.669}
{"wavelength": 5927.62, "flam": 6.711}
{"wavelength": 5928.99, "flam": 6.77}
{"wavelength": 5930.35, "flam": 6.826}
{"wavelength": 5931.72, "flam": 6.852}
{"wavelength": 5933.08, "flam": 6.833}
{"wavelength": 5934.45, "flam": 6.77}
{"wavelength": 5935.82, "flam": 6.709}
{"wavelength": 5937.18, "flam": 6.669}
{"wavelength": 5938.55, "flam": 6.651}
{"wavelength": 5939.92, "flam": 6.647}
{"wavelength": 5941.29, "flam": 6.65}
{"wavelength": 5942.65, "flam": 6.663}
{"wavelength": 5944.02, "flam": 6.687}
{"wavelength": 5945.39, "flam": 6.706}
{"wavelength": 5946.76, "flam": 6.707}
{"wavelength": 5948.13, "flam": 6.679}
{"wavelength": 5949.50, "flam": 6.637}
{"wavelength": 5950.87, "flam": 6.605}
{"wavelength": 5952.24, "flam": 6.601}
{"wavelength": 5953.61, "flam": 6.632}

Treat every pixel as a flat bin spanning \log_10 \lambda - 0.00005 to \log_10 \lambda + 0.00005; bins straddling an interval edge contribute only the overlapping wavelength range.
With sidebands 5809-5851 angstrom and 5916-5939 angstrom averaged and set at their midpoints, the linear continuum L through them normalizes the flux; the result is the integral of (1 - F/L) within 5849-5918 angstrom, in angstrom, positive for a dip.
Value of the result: 7.9 angstrom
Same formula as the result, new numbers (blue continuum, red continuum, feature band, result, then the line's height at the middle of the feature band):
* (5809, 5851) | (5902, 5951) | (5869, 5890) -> 2.5 angstrom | 6.88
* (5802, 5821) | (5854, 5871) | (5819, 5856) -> -2.0 angstrom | 6.7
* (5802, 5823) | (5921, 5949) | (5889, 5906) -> 4.1 angstrom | 6.76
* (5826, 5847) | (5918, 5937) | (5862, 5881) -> 1.2 angstrom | 7.04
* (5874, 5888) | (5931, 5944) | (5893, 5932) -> 1.1 angstrom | 6.43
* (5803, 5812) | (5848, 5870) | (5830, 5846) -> -1.5 angstrom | 6.62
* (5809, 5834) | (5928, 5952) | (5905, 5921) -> 0.4 angstrom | 6.81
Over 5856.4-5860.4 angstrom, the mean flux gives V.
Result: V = 6.27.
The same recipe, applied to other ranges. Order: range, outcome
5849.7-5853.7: 6.56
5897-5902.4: 5.59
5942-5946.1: 6.68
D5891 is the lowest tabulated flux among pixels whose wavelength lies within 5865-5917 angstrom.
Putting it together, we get 4.077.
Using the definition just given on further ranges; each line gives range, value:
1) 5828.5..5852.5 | 6.556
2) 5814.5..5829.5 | 6.923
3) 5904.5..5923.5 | 6.48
